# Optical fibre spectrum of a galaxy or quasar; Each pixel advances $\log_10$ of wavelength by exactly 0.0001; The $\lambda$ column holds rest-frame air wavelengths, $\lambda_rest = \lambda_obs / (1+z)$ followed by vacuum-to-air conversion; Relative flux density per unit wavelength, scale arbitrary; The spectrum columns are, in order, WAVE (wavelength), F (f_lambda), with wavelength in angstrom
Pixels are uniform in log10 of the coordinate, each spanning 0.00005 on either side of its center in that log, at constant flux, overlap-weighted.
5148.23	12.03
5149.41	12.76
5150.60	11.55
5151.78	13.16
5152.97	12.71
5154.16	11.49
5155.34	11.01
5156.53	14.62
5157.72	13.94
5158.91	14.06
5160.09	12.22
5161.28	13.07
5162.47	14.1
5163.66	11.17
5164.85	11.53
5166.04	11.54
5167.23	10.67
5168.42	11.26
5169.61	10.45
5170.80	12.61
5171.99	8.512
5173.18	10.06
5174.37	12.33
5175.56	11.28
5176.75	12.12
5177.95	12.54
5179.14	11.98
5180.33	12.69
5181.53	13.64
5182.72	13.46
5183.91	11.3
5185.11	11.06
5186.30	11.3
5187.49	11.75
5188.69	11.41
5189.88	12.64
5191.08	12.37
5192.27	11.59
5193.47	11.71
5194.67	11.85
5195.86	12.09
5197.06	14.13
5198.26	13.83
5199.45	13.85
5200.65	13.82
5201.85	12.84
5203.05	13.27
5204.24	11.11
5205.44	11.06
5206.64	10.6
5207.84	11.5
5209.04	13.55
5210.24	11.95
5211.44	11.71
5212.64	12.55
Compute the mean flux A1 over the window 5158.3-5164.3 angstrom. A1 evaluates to 12.9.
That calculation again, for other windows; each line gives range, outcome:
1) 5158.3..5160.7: 13.2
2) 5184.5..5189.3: 11.4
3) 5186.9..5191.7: 12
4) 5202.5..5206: 11.8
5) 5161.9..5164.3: 12.6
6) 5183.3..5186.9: 11.2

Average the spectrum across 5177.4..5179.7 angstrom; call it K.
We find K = 12.3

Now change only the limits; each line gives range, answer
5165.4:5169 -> 11.2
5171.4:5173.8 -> 9.33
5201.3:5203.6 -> 13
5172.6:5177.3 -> 11.5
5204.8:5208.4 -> 11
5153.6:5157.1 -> 12.4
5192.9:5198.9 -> 12.7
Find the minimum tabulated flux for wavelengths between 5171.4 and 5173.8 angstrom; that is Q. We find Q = 8.512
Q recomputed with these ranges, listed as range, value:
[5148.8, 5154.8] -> 11.49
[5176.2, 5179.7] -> 11.98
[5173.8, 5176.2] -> 11.28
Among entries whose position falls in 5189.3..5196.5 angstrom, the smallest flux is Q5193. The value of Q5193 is 11.59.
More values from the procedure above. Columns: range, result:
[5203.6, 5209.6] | 10.6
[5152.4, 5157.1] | 11.01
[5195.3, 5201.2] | 12.09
